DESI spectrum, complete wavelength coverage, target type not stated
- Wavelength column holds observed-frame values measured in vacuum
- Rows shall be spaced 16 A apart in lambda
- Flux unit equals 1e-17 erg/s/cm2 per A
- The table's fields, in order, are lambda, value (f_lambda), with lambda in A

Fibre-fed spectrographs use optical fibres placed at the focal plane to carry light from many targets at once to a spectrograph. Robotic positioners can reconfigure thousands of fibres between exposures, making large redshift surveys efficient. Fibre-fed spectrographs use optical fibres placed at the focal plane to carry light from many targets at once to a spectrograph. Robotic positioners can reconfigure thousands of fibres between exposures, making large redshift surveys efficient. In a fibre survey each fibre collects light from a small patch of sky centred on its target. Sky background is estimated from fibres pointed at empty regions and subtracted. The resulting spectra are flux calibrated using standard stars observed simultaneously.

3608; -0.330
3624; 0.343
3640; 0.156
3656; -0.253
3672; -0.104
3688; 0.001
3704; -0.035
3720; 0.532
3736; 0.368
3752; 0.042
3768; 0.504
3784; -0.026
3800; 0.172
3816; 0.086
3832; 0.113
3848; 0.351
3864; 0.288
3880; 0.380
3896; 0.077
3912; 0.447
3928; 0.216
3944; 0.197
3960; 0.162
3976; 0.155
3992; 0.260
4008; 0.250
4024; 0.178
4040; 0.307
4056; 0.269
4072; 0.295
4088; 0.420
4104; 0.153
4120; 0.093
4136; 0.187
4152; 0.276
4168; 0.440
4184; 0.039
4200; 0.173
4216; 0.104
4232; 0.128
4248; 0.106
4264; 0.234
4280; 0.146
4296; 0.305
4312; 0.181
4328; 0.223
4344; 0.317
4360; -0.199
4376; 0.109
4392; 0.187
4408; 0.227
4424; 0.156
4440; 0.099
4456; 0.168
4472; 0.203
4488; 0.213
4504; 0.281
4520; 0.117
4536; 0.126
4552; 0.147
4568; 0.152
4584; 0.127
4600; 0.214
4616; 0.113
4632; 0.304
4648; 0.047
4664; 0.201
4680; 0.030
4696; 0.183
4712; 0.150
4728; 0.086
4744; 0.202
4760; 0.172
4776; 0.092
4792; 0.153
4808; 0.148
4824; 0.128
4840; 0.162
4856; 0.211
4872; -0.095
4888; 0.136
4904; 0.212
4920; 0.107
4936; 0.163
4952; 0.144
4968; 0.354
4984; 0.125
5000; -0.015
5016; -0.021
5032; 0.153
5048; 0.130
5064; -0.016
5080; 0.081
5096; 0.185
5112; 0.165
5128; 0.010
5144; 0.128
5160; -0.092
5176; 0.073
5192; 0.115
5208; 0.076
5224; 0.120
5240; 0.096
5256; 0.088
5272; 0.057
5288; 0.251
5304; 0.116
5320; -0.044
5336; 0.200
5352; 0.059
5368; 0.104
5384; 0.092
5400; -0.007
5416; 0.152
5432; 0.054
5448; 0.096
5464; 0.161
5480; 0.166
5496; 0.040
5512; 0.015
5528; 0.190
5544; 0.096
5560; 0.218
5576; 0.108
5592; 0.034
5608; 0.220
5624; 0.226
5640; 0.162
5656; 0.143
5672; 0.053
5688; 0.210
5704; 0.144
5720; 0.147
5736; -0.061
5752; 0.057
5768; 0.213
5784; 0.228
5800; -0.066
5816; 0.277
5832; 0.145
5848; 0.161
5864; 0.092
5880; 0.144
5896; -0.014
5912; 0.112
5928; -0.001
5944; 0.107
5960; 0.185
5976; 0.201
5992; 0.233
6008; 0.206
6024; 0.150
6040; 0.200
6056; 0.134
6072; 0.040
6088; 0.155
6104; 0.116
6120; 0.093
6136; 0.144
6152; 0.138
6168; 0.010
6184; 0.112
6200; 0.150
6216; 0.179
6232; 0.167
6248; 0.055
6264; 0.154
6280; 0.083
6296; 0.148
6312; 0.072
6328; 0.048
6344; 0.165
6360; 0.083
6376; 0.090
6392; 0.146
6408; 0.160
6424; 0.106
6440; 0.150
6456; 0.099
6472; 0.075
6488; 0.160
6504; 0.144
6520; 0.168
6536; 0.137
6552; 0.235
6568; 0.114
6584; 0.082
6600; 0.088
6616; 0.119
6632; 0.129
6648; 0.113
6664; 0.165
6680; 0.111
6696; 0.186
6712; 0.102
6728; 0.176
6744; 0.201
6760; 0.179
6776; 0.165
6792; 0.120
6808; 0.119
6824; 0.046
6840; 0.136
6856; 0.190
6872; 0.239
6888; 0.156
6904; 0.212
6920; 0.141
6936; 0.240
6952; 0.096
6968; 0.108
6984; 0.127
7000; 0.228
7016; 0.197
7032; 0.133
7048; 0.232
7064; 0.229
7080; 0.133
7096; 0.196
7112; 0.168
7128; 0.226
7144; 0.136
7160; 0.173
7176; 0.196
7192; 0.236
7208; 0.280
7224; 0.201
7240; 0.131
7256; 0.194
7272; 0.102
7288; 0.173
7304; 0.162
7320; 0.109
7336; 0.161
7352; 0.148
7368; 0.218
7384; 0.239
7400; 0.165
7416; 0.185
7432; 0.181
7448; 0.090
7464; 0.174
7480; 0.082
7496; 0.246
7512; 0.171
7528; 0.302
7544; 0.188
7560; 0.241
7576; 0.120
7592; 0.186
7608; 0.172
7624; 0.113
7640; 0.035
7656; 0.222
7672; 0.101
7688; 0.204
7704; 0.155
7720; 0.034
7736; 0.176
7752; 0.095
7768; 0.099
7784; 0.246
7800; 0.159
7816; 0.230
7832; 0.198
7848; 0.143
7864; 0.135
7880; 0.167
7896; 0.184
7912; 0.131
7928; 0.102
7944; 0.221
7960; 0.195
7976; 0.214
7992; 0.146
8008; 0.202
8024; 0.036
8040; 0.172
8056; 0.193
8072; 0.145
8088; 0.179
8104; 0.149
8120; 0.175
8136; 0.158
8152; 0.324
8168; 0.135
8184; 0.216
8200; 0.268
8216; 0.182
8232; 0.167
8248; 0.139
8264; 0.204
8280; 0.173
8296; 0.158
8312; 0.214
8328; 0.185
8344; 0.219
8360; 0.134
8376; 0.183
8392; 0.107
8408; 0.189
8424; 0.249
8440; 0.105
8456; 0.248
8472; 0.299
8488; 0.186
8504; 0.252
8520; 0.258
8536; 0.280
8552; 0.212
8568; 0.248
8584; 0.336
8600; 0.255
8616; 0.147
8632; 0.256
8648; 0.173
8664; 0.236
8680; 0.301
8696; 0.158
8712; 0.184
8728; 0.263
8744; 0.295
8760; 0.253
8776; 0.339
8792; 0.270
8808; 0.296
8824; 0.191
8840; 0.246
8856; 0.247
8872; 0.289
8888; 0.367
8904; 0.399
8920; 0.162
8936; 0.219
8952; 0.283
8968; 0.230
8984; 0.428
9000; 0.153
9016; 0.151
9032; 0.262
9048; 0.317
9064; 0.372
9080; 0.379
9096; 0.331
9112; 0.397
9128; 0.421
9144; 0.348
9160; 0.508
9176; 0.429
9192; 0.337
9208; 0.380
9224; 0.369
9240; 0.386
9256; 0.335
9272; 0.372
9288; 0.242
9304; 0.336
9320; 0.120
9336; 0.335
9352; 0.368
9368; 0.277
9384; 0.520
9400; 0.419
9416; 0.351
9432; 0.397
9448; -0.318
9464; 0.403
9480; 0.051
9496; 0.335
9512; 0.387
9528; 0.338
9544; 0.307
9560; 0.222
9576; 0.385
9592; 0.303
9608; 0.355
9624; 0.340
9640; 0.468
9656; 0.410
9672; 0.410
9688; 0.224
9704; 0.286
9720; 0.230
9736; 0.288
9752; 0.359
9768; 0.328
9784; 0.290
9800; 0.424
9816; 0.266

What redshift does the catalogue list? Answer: 1.27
